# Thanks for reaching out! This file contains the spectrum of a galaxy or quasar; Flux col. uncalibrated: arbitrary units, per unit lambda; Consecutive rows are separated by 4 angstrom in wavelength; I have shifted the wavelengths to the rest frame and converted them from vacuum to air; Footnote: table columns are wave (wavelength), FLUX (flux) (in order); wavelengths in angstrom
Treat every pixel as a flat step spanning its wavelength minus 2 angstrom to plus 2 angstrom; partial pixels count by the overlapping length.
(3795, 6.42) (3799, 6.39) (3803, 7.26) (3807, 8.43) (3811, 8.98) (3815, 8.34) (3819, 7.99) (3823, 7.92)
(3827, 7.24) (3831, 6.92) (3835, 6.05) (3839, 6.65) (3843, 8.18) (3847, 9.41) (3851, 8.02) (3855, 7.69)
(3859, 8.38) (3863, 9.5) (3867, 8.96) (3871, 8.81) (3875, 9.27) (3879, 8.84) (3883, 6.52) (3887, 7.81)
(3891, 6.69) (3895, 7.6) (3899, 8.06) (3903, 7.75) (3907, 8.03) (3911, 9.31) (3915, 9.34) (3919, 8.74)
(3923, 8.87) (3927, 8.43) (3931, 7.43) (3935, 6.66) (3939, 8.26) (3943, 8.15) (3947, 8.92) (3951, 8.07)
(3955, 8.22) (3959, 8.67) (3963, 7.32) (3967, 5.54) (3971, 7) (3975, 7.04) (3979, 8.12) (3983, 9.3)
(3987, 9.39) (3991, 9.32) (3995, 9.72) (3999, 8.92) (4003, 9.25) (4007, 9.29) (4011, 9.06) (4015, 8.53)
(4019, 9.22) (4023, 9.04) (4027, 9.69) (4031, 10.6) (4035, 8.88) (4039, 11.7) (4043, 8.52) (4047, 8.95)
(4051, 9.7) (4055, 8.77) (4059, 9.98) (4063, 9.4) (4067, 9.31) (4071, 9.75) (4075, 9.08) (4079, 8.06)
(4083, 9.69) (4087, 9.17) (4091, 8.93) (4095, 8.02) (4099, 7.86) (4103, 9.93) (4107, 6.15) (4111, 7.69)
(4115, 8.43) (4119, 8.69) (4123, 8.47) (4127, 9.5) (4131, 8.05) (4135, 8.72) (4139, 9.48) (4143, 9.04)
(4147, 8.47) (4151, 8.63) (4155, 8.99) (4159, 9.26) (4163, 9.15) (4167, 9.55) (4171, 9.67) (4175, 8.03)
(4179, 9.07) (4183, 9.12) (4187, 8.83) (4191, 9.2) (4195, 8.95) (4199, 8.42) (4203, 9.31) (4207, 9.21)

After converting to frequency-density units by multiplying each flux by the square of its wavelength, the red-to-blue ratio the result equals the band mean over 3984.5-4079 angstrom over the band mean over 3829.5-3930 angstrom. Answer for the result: 1.2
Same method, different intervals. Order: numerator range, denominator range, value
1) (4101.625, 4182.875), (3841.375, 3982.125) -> 1.21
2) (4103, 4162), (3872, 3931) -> 1.17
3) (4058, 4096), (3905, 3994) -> 1.19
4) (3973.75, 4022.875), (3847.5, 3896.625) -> 1.16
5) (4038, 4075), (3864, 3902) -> 1.28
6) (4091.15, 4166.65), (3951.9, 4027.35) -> 1.08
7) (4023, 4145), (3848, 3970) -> 1.21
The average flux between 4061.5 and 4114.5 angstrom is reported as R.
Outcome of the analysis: 8.68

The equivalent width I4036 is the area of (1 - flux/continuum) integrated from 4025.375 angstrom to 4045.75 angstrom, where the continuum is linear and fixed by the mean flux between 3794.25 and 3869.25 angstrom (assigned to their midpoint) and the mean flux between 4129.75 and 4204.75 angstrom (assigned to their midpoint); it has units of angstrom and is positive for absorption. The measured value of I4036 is -3.17 angstrom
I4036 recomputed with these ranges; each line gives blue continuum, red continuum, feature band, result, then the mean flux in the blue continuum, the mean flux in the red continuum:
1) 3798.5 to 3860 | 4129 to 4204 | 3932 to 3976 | 3.0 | 7.76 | 8.94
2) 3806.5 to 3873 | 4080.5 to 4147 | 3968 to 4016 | -1.8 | 8.08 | 8.61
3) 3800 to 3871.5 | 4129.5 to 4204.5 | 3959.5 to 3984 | 2.9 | 8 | 8.95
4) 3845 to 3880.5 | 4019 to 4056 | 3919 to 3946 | 3.0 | 8.76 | 9.54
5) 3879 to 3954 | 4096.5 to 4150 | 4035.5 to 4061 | -3.7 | 8.06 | 8.5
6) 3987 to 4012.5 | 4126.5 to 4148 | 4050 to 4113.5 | 1.4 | 9.27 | 8.85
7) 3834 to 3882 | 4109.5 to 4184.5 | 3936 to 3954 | 0.5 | 8.32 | 8.85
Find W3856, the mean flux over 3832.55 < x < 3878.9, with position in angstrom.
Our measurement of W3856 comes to 8.28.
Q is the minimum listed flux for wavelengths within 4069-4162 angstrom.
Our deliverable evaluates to 6.15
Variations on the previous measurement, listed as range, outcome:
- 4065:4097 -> 8.02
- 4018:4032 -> 9.04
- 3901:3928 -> 7.75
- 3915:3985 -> 5.54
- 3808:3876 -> 6.05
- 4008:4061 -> 8.52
